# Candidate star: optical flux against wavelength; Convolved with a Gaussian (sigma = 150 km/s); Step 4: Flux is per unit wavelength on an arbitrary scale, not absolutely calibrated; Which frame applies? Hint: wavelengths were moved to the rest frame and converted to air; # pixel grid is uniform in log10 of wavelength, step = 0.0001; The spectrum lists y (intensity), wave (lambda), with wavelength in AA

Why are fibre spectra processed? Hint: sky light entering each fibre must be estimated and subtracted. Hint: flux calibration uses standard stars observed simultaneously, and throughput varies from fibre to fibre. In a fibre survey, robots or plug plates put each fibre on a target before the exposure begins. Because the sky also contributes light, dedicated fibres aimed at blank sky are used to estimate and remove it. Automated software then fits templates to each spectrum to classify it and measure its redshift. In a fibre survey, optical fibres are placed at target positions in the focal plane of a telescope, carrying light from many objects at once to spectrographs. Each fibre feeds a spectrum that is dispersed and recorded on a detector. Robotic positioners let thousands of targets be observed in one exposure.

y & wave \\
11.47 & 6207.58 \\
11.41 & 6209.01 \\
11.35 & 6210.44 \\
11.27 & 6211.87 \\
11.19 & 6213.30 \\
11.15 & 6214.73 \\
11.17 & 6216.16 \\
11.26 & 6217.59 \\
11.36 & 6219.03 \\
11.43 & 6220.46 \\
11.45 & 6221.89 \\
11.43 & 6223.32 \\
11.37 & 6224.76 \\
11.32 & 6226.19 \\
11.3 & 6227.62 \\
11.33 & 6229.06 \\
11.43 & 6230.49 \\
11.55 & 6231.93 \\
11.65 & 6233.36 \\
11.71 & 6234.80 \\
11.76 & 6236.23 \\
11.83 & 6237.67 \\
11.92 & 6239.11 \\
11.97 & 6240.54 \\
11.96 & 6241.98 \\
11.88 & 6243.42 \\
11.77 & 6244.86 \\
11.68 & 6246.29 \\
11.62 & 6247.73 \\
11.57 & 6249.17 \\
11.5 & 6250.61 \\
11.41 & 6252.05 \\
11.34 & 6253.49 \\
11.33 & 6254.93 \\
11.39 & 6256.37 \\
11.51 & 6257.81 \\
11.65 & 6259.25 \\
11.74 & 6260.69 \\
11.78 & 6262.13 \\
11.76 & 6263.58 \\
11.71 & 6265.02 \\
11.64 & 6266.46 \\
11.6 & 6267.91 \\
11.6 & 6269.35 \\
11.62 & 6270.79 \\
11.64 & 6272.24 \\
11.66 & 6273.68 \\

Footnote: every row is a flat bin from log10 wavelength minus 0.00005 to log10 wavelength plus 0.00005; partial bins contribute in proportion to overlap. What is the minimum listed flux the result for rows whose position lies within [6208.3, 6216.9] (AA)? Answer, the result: 11.15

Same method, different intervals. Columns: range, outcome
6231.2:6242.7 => 11.55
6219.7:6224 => 11.43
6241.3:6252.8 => 11.41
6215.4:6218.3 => 11.17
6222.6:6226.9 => 11.32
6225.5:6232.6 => 11.3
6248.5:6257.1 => 11.33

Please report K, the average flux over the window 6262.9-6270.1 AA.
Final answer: 11.7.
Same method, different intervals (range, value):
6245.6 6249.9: 11.6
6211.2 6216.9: 11.2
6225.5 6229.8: 11.3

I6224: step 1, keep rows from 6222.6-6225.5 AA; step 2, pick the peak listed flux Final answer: 11.43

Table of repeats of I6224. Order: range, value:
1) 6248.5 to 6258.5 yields 11.57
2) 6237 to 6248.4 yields 11.97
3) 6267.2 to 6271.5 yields 11.62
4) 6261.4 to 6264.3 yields 11.78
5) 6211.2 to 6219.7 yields 11.36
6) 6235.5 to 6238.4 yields 11.83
